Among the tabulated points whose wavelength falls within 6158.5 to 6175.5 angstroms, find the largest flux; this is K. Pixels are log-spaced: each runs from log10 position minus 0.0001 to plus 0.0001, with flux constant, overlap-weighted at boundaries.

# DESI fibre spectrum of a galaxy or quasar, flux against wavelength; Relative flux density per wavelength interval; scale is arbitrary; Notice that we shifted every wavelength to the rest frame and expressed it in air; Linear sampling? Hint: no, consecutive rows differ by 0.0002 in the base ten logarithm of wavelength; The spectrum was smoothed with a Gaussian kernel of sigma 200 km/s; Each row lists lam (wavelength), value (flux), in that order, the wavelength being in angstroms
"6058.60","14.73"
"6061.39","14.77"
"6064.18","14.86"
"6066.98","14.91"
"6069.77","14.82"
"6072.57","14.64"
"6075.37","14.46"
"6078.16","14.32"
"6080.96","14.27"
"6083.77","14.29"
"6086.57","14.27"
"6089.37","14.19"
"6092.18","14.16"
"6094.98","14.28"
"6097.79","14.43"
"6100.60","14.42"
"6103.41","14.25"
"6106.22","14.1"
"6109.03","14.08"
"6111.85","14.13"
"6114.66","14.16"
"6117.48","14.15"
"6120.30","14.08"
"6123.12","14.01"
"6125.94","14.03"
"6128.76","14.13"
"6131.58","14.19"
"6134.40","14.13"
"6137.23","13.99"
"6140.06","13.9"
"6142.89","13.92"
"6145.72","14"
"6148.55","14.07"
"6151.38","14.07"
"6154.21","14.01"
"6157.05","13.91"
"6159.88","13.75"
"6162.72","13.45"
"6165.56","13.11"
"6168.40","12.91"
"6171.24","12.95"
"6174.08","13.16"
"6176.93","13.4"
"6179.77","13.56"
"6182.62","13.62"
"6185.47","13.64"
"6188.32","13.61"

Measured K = 13.75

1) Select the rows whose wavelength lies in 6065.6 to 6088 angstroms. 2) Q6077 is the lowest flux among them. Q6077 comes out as 14.27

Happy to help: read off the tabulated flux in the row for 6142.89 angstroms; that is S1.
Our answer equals 13.92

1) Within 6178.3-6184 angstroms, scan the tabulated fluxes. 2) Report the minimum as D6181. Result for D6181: 13.56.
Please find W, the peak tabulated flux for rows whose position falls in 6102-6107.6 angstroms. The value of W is 14.25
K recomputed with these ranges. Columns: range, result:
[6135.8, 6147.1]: 14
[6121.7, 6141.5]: 14.19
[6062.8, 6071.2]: 14.91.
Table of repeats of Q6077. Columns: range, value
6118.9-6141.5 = 13.9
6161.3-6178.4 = 12.91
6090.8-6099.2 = 14.16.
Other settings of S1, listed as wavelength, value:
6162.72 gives 13.45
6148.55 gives 14.07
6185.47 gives 13.64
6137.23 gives 13.99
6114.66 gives 14.16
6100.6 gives 14.42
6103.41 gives 14.25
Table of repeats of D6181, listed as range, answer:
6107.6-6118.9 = 14.08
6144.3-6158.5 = 13.91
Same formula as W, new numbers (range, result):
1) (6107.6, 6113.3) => 14.13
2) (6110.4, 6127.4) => 14.16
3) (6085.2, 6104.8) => 14.43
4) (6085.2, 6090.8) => 14.27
